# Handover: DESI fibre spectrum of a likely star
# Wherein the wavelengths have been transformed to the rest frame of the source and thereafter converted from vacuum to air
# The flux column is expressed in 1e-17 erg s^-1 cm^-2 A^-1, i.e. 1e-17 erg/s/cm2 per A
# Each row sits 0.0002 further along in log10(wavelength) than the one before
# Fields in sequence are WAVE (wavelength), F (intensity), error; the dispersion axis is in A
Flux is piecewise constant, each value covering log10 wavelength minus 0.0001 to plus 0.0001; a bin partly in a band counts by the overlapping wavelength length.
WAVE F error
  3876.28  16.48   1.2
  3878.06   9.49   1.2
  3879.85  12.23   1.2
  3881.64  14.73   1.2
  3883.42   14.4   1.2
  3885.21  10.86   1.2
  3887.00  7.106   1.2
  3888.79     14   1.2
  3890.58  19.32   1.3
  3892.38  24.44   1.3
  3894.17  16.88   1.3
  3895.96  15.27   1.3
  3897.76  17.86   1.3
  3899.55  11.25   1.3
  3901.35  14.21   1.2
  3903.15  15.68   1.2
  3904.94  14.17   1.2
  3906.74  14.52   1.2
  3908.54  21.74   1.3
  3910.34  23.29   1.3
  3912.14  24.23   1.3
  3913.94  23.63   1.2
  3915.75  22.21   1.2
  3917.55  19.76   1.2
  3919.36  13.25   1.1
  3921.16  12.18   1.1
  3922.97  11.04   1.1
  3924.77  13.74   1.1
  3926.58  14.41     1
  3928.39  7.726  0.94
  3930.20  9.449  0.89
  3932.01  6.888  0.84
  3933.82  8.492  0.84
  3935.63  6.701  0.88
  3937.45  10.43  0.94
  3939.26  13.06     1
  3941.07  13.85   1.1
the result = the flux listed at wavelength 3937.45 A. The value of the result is 10.43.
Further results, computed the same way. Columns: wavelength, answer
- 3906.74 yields 14.52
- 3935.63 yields 6.701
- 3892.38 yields 24.44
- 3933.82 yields 8.492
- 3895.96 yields 15.27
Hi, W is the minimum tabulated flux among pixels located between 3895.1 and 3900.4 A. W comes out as 11.25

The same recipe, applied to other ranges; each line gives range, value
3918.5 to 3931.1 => 7.726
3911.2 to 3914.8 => 23.63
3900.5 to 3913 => 14.17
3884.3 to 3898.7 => 7.106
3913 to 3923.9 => 11.04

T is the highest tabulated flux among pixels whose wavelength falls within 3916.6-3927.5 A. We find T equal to 19.76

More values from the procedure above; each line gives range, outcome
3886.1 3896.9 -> 24.44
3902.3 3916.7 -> 24.23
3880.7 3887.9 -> 14.73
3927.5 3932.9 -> 9.449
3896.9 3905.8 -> 17.86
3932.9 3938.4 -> 10.43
